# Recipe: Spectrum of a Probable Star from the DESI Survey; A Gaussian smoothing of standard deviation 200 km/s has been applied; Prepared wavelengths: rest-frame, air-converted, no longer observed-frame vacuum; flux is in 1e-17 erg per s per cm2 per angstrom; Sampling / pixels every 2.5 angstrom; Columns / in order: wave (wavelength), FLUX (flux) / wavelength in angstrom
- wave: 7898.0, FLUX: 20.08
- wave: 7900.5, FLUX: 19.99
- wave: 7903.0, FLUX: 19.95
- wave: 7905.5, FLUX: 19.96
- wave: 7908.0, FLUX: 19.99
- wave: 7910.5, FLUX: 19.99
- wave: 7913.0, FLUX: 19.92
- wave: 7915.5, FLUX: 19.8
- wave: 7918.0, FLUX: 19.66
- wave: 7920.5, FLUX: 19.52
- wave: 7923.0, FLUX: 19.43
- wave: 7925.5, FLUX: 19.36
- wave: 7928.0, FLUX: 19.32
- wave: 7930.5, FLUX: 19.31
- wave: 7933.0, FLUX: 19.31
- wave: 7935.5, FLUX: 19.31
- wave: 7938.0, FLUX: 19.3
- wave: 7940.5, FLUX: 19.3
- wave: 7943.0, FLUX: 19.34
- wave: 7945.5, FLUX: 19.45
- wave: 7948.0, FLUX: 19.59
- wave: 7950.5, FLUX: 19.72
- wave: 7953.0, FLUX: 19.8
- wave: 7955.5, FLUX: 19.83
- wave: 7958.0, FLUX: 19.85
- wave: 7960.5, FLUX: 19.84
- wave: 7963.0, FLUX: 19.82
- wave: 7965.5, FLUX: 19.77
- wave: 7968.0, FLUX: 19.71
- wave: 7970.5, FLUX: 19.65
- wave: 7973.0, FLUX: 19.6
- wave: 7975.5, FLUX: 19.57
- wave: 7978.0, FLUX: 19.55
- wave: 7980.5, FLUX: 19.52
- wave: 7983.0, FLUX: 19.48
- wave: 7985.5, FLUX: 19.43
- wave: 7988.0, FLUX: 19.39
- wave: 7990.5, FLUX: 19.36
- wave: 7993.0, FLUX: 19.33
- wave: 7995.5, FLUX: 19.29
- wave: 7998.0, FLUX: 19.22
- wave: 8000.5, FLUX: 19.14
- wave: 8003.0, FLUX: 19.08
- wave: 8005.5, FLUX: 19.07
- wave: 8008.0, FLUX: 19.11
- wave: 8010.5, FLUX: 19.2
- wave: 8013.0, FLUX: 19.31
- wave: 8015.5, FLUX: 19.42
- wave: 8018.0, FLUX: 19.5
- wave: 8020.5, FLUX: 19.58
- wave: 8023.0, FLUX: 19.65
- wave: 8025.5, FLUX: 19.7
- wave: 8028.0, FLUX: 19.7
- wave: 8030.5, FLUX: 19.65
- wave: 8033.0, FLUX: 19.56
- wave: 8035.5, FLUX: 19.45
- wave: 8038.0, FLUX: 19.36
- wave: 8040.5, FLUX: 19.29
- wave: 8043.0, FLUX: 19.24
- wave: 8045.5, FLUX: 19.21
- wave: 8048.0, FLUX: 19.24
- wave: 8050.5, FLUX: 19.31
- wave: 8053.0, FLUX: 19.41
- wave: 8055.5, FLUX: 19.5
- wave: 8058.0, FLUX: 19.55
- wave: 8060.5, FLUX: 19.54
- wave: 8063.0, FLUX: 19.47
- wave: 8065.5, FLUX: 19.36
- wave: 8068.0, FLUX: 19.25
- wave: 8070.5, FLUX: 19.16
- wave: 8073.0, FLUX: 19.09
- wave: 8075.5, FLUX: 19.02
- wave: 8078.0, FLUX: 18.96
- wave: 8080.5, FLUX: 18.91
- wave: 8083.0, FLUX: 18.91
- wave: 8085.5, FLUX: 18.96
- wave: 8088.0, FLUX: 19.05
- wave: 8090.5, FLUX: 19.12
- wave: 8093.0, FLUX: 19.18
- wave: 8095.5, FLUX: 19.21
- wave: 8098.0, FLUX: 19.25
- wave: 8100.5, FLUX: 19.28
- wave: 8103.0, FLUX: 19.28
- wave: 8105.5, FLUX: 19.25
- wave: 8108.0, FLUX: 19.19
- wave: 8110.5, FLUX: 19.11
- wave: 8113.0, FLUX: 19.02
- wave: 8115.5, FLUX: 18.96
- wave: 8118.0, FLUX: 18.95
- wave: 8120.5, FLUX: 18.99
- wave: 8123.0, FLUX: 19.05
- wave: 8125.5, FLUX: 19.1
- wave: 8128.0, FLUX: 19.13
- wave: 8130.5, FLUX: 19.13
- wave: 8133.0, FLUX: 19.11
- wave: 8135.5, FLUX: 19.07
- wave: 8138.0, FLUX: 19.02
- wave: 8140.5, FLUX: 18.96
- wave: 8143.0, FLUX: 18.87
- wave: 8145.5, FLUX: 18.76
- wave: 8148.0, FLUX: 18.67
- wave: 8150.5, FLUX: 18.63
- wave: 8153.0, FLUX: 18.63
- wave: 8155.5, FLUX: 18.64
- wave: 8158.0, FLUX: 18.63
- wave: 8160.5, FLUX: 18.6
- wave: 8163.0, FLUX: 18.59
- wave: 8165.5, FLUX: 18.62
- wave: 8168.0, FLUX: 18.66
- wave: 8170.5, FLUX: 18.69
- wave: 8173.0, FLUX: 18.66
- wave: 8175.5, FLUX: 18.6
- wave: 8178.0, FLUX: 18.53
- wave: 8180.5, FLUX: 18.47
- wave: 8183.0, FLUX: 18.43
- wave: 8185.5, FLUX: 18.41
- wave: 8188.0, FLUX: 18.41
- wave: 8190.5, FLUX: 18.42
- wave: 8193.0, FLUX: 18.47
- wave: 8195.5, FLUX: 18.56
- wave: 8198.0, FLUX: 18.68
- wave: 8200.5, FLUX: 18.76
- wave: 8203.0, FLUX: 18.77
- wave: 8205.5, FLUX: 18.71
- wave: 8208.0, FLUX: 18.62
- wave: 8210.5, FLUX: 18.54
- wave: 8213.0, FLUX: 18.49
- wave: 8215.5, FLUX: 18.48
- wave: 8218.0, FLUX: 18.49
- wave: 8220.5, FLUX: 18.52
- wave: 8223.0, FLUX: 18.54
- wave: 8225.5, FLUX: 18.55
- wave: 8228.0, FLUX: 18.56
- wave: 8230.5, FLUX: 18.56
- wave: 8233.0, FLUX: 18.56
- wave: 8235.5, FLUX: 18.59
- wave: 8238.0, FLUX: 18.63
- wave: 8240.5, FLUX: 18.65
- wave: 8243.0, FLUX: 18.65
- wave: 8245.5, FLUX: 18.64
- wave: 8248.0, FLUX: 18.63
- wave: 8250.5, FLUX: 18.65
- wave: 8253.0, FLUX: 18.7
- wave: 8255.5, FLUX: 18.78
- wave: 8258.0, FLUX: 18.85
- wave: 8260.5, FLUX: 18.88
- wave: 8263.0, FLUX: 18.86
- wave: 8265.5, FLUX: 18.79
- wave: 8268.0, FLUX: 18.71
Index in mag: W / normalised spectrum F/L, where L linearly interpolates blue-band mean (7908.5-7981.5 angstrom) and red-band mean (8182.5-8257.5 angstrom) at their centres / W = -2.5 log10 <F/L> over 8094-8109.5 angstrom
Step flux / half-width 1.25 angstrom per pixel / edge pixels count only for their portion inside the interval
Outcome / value -0.01 mag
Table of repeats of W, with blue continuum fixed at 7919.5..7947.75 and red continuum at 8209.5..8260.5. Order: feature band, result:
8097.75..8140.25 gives -0.01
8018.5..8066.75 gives -0.02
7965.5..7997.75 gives -0.01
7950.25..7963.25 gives -0.03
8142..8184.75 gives 0.01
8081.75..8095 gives 0.00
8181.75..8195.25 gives 0.02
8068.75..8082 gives 0.00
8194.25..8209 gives 0.00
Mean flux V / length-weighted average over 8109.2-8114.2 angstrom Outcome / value 19.1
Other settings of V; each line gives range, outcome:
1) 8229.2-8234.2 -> 18.6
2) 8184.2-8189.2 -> 18.4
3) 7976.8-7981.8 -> 19.5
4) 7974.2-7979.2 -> 19.6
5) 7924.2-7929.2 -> 19.3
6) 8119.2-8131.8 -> 19.1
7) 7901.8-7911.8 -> 20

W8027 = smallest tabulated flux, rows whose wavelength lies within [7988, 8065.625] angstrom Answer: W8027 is 19.07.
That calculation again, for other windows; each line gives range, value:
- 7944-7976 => 19.45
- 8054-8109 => 18.91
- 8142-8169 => 18.59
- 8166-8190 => 18.41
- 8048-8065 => 19.24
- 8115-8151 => 18.63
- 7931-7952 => 19.3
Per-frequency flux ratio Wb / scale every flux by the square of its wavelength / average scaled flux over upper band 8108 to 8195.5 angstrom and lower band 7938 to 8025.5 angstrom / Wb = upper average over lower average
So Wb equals 1.0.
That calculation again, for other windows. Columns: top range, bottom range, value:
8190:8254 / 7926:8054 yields 1.01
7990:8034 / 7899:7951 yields 1.01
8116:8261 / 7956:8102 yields 1.00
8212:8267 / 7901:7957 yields 1.03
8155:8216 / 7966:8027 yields 1.00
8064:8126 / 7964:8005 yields 1.01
